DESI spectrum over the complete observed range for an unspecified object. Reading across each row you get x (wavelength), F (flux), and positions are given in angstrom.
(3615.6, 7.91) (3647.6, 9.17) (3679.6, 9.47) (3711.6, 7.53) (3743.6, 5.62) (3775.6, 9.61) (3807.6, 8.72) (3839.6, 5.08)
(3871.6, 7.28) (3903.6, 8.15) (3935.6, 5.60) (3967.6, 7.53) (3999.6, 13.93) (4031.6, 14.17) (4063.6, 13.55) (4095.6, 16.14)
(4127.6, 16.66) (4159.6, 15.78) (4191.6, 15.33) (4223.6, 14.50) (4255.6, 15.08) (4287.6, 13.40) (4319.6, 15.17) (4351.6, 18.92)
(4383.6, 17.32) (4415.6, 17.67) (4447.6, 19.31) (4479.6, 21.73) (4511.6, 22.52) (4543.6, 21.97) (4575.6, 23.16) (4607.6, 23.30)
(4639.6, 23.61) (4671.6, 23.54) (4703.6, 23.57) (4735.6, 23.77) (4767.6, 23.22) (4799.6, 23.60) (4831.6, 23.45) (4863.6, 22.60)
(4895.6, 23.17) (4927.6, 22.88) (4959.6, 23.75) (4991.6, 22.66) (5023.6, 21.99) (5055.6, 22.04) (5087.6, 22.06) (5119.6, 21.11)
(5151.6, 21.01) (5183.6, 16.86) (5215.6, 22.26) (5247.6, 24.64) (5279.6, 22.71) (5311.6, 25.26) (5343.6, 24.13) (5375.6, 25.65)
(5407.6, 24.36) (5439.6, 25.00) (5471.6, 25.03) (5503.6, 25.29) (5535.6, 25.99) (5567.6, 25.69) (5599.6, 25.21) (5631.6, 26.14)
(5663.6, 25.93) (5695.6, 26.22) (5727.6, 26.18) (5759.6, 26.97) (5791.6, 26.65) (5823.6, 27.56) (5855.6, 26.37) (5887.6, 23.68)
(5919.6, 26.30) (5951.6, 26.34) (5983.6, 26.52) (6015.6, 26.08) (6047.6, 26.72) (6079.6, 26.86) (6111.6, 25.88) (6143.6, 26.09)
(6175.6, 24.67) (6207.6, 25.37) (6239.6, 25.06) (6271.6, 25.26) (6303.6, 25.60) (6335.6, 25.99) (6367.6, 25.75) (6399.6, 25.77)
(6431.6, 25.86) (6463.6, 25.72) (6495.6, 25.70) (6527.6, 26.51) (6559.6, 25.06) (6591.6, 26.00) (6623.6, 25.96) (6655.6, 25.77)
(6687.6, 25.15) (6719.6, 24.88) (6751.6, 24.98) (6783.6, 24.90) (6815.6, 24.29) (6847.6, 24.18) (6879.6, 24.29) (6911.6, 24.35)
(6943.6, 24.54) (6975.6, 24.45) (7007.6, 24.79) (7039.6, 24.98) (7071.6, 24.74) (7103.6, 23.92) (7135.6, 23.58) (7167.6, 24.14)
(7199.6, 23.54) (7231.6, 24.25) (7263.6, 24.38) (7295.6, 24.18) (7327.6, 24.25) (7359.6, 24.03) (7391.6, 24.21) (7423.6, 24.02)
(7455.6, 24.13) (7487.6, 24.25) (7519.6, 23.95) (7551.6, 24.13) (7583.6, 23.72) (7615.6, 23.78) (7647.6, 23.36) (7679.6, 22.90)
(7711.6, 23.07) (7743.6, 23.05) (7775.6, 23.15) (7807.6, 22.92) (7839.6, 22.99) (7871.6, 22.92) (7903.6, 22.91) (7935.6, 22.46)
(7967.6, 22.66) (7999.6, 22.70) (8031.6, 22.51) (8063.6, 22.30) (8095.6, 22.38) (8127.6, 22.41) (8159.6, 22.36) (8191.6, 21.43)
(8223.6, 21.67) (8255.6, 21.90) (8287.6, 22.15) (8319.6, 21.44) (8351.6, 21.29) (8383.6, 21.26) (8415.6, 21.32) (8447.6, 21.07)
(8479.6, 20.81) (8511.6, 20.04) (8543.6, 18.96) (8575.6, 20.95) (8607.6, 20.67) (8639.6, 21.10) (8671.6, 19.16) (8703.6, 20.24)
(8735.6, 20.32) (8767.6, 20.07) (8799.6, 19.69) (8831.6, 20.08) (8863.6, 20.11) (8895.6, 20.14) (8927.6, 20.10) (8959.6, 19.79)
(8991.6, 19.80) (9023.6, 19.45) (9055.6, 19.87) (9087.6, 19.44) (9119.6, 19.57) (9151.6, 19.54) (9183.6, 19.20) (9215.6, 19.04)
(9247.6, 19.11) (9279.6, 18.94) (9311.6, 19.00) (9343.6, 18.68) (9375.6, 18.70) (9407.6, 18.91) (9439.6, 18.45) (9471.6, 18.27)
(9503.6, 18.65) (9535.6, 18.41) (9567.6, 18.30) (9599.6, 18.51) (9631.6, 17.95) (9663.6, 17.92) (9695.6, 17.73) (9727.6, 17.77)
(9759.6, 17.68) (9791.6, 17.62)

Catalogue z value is 0.00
